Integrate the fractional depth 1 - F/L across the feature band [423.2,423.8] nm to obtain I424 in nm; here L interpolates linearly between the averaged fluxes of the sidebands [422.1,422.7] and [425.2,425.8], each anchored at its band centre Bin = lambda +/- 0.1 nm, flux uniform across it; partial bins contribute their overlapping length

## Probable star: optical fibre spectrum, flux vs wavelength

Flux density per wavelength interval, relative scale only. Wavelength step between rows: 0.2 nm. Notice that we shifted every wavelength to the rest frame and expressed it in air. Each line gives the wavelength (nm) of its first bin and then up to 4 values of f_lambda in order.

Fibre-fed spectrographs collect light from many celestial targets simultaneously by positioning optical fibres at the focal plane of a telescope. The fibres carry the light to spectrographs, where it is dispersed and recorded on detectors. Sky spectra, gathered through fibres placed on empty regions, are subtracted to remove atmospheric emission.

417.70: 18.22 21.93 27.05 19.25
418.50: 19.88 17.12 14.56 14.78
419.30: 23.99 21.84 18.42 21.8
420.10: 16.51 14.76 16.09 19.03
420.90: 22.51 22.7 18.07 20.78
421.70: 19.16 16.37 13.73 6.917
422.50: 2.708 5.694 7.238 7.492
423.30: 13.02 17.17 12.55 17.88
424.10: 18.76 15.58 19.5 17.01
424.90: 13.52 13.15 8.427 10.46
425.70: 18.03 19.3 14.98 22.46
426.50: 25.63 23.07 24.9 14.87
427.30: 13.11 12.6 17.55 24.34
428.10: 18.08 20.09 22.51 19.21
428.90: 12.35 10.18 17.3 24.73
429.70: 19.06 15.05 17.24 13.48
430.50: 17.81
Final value -0.40 nm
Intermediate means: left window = 6.45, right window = 12.3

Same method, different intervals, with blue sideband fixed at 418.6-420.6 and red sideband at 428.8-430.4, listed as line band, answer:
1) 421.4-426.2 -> 0.97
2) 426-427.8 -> -0.23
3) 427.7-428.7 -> -0.26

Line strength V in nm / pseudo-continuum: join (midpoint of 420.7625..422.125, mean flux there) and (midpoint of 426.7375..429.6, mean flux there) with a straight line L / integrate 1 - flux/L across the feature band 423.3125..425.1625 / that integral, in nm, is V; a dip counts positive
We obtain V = 0.27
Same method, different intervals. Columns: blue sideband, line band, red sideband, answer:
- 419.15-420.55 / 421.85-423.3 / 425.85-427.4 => 0.80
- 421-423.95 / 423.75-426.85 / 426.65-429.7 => -0.27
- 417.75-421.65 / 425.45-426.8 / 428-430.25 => -0.09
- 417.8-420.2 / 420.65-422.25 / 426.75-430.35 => 0.05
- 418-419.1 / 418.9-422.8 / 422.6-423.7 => -0.43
